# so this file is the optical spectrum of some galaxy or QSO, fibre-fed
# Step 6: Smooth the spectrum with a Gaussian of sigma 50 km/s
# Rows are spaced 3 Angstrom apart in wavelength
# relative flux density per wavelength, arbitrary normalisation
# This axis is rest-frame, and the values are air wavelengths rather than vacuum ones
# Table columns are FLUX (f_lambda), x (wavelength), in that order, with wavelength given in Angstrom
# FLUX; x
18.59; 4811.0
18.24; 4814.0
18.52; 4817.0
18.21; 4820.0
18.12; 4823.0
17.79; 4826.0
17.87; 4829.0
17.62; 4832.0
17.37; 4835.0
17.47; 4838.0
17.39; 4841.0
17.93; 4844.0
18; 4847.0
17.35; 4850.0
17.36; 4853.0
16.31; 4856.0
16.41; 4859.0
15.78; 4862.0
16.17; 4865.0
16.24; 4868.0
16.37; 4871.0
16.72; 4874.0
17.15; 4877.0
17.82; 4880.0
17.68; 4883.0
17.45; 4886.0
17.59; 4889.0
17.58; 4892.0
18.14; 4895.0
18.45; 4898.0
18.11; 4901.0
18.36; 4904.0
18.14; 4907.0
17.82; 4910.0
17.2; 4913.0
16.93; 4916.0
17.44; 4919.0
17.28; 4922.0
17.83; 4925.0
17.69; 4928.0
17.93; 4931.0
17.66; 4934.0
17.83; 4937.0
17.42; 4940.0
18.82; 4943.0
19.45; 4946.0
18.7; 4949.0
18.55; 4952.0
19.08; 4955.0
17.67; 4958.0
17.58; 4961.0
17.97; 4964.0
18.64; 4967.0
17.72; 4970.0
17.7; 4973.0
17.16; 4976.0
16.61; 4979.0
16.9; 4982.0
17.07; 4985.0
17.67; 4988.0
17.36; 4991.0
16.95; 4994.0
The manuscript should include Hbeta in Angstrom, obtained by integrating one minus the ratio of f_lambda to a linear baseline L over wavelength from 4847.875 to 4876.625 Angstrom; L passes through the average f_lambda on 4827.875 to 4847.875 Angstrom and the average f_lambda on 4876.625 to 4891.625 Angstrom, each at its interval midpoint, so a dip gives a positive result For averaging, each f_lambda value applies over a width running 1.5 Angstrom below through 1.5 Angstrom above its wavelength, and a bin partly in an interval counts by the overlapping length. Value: 1.7 Angstrom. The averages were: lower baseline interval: 17.6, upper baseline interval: 17.6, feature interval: 16.6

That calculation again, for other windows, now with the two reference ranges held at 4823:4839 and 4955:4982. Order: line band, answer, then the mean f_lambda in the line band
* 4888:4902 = -0.2 Angstrom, 18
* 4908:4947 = -0.2 Angstrom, 17.8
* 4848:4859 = 0.4 Angstrom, 17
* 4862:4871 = 0.8 Angstrom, 16.2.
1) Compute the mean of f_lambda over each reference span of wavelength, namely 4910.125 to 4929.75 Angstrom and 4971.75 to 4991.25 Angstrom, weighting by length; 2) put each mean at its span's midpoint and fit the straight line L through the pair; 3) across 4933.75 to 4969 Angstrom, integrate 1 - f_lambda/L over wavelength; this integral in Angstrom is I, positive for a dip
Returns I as -2.0 Angstrom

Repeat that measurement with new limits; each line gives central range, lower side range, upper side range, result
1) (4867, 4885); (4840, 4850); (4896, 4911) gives 0.9 Angstrom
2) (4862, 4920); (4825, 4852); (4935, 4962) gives 1.9 Angstrom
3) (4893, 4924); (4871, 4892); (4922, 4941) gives -0.4 Angstrom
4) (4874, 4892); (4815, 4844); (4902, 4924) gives 0.2 Angstrom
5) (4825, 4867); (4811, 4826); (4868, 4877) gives 0.6 Angstrom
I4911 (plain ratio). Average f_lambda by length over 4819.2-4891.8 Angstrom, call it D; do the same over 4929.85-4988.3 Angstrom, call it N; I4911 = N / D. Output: 1.04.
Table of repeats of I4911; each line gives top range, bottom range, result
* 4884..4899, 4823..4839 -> 1.01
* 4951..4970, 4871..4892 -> 1.05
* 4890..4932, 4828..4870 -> 1.04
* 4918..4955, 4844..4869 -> 1.08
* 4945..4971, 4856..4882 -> 1.11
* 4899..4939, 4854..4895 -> 1.05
